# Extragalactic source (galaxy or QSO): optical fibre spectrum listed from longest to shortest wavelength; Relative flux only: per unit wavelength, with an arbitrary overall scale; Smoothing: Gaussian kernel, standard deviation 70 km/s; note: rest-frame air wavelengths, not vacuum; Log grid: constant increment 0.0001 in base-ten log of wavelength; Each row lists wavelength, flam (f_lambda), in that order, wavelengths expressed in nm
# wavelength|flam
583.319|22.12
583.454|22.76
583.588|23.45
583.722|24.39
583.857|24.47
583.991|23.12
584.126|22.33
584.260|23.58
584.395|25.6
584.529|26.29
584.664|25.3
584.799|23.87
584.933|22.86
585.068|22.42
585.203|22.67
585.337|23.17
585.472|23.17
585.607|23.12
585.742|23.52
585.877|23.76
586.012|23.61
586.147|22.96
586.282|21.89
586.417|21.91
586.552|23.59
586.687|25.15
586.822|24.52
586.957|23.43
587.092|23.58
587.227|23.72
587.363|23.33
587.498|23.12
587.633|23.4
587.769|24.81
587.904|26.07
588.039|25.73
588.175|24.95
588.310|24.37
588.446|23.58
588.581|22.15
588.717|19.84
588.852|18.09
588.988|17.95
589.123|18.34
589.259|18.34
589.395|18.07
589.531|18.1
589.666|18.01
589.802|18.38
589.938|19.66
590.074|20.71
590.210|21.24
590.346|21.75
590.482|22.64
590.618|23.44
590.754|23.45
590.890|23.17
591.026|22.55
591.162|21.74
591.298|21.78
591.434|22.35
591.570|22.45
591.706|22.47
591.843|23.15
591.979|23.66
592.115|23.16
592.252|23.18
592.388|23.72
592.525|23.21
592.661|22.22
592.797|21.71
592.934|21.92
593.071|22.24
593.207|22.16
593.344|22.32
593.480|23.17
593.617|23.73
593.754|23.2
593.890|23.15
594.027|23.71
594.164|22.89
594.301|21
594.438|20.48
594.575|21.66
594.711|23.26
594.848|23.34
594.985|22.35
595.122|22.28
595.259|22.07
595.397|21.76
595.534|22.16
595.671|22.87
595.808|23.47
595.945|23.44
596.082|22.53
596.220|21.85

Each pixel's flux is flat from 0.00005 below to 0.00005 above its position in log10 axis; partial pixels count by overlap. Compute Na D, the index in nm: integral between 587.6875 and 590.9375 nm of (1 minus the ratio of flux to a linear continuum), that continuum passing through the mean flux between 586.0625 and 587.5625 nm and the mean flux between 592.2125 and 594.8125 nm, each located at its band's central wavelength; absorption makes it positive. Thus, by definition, 0.24 nm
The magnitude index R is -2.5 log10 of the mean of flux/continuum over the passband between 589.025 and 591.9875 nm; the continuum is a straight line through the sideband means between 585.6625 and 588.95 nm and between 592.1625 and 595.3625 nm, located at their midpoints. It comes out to 0.09 mag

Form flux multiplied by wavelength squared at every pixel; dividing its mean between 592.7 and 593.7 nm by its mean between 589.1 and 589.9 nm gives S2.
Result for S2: 1.25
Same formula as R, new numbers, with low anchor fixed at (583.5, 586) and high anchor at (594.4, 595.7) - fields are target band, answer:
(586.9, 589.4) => 0.04 mag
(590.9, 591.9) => 0.02 mag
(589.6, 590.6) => 0.12 mag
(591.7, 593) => -0.01 mag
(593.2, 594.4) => -0.02 mag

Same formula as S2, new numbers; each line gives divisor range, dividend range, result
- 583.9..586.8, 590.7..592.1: 0.98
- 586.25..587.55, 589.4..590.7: 0.88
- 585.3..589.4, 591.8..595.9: 1.02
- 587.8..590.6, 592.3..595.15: 1.09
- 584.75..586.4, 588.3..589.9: 0.85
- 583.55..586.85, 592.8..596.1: 0.98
